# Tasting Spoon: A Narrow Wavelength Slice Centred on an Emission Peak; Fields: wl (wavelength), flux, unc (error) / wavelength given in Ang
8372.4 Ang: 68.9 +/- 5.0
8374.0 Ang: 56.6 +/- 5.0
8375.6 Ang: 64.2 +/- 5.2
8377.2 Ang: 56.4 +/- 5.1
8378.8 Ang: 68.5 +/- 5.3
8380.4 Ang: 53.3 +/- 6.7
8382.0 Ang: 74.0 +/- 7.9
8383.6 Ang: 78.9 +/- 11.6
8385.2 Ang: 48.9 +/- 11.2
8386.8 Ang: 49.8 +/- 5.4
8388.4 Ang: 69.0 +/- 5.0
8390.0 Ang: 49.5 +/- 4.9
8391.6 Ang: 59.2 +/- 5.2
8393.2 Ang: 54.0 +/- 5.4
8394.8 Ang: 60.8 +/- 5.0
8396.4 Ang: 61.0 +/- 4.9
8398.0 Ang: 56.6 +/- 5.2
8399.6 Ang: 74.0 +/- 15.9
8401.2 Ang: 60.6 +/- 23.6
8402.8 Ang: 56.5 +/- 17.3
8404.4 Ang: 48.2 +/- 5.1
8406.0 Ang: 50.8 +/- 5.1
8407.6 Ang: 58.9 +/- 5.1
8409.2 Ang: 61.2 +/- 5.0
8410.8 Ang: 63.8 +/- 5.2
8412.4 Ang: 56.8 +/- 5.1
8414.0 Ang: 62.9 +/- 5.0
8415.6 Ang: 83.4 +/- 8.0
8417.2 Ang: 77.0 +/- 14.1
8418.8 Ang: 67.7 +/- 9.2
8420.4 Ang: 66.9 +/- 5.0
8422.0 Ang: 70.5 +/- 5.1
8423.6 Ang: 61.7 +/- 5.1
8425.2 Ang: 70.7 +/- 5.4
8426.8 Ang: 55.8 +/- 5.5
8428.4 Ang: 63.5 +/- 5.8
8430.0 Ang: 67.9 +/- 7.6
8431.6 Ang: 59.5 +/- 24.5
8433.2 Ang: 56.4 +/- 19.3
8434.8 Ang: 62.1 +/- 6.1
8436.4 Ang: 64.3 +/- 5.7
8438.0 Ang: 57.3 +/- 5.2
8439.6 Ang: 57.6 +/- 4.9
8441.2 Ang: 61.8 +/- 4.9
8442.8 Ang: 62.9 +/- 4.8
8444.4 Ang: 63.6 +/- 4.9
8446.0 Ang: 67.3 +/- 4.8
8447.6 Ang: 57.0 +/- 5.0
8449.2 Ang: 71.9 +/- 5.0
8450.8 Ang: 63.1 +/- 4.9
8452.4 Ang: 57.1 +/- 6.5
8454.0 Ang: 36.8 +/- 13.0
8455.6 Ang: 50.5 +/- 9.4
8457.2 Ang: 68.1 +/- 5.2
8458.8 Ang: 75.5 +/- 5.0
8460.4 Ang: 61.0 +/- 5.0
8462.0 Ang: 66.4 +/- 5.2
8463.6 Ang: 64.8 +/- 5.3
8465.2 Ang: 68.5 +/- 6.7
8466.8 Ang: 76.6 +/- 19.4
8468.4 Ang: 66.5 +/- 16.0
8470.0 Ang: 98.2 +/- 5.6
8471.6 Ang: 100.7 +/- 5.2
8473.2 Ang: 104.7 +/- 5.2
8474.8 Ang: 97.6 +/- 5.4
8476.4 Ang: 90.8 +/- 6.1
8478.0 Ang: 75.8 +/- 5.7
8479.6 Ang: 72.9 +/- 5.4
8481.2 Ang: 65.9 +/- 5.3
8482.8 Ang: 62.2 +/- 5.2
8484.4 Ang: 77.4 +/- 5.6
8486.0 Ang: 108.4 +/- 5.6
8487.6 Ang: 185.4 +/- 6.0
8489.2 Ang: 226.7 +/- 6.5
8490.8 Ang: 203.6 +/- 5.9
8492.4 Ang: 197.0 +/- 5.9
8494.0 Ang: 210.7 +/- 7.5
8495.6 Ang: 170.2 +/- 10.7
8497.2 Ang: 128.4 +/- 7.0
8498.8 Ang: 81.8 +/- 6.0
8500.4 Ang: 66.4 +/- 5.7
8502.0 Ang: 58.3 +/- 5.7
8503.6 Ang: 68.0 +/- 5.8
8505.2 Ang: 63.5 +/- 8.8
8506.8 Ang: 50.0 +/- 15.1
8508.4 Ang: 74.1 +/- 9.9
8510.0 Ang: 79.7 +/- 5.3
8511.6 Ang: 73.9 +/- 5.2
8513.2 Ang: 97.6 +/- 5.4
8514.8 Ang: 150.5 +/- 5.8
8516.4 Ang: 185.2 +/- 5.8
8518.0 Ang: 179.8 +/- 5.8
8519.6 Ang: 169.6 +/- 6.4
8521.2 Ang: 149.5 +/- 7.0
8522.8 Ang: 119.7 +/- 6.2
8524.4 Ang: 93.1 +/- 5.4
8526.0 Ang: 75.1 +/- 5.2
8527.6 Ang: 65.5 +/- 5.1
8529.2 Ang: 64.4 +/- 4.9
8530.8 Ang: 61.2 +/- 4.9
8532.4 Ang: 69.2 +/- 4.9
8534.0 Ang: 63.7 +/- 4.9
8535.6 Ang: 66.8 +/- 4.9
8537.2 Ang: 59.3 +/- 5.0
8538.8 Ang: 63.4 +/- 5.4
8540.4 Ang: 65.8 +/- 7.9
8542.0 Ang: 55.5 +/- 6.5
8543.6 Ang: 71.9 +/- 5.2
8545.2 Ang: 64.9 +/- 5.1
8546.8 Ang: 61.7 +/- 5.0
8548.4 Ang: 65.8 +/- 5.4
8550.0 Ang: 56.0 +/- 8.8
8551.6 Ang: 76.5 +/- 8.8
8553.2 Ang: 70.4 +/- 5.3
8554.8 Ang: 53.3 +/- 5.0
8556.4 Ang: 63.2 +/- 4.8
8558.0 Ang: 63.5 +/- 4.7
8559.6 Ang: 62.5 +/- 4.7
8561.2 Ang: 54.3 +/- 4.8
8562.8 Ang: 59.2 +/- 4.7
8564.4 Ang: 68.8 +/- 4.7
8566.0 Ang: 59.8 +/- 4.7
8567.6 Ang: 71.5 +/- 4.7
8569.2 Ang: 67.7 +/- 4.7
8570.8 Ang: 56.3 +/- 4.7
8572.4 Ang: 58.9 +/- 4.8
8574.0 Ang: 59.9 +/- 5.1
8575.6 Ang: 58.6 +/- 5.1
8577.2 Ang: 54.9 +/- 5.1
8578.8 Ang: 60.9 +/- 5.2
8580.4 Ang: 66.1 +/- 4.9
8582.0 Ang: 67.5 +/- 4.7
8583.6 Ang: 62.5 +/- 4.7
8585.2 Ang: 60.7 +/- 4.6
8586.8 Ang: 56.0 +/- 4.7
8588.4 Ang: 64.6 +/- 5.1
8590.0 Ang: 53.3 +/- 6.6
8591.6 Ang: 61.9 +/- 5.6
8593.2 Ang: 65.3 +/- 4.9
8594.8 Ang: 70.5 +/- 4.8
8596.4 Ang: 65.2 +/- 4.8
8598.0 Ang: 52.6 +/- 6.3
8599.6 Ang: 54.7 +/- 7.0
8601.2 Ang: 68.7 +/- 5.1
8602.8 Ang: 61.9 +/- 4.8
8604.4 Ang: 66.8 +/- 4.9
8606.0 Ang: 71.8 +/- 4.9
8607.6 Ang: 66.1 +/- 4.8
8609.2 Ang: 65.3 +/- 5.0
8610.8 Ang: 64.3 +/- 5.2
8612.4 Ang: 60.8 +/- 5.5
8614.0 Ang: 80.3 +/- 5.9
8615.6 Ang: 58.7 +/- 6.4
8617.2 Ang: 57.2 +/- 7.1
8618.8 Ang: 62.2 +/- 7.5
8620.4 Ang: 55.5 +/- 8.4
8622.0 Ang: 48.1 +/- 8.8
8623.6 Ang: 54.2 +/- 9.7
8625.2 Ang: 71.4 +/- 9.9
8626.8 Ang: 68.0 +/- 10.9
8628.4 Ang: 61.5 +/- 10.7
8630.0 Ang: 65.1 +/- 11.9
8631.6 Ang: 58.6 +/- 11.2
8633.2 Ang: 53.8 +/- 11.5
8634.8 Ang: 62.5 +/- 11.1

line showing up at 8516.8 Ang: [N II] 6583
